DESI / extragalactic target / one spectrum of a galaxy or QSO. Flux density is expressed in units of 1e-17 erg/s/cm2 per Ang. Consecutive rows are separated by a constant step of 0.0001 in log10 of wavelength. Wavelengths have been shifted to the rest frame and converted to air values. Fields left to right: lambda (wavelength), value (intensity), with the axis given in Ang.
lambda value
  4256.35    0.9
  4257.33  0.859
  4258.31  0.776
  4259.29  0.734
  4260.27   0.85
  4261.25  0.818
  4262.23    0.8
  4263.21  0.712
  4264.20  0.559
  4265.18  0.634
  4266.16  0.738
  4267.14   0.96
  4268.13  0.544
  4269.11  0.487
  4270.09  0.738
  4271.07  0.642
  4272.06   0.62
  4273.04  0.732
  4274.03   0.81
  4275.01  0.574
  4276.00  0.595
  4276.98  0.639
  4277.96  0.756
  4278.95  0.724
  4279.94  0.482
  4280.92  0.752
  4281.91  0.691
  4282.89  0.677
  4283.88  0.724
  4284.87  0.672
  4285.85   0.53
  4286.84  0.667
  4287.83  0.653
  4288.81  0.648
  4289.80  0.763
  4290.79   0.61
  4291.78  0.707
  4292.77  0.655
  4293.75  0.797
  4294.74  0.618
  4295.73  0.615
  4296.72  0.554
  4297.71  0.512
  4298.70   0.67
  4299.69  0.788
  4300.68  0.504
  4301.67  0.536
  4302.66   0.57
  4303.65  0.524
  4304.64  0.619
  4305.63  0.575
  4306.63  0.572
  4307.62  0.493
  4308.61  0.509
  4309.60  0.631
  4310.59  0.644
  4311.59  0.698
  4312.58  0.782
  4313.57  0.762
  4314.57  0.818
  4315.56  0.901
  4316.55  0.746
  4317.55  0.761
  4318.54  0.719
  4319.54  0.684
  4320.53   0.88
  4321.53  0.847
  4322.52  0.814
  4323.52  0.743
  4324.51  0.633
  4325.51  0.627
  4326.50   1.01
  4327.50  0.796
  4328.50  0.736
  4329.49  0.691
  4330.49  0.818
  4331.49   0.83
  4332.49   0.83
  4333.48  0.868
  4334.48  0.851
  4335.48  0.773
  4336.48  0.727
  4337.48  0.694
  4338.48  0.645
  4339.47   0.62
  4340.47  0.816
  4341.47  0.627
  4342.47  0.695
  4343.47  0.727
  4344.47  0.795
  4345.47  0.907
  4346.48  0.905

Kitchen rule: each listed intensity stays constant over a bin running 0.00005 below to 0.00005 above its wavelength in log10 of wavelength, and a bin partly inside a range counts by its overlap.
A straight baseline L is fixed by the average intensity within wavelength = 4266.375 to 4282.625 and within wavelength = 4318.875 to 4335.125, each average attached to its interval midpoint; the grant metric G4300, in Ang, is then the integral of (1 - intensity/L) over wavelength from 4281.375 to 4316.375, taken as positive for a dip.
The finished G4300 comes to 3.7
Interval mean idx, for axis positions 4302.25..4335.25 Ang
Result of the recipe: 0.728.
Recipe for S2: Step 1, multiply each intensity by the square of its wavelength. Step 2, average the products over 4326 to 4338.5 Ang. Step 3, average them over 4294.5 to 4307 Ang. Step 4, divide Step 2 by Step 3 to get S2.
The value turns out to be 1.4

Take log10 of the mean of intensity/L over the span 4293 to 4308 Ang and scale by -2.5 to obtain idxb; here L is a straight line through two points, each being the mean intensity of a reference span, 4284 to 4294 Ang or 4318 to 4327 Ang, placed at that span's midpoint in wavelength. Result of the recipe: 0.18 mag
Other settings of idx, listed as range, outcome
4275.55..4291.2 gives 0.662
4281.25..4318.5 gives 0.655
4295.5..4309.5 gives 0.575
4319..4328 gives 0.781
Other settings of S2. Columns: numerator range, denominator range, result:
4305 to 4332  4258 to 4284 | 1.08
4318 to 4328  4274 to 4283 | 1.19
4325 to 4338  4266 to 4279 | 1.19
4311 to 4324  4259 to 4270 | 1.12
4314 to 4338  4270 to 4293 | 1.20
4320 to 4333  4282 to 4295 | 1.19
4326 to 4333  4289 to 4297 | 1.24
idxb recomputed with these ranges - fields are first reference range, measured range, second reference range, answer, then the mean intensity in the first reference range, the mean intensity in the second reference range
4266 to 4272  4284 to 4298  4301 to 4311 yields -0.06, 0.677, 0.566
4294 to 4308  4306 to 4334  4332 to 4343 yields -0.12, 0.586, 0.741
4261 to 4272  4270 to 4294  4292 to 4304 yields -0.03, 0.688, 0.615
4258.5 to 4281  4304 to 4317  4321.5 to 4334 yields 0.13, 0.691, 0.786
